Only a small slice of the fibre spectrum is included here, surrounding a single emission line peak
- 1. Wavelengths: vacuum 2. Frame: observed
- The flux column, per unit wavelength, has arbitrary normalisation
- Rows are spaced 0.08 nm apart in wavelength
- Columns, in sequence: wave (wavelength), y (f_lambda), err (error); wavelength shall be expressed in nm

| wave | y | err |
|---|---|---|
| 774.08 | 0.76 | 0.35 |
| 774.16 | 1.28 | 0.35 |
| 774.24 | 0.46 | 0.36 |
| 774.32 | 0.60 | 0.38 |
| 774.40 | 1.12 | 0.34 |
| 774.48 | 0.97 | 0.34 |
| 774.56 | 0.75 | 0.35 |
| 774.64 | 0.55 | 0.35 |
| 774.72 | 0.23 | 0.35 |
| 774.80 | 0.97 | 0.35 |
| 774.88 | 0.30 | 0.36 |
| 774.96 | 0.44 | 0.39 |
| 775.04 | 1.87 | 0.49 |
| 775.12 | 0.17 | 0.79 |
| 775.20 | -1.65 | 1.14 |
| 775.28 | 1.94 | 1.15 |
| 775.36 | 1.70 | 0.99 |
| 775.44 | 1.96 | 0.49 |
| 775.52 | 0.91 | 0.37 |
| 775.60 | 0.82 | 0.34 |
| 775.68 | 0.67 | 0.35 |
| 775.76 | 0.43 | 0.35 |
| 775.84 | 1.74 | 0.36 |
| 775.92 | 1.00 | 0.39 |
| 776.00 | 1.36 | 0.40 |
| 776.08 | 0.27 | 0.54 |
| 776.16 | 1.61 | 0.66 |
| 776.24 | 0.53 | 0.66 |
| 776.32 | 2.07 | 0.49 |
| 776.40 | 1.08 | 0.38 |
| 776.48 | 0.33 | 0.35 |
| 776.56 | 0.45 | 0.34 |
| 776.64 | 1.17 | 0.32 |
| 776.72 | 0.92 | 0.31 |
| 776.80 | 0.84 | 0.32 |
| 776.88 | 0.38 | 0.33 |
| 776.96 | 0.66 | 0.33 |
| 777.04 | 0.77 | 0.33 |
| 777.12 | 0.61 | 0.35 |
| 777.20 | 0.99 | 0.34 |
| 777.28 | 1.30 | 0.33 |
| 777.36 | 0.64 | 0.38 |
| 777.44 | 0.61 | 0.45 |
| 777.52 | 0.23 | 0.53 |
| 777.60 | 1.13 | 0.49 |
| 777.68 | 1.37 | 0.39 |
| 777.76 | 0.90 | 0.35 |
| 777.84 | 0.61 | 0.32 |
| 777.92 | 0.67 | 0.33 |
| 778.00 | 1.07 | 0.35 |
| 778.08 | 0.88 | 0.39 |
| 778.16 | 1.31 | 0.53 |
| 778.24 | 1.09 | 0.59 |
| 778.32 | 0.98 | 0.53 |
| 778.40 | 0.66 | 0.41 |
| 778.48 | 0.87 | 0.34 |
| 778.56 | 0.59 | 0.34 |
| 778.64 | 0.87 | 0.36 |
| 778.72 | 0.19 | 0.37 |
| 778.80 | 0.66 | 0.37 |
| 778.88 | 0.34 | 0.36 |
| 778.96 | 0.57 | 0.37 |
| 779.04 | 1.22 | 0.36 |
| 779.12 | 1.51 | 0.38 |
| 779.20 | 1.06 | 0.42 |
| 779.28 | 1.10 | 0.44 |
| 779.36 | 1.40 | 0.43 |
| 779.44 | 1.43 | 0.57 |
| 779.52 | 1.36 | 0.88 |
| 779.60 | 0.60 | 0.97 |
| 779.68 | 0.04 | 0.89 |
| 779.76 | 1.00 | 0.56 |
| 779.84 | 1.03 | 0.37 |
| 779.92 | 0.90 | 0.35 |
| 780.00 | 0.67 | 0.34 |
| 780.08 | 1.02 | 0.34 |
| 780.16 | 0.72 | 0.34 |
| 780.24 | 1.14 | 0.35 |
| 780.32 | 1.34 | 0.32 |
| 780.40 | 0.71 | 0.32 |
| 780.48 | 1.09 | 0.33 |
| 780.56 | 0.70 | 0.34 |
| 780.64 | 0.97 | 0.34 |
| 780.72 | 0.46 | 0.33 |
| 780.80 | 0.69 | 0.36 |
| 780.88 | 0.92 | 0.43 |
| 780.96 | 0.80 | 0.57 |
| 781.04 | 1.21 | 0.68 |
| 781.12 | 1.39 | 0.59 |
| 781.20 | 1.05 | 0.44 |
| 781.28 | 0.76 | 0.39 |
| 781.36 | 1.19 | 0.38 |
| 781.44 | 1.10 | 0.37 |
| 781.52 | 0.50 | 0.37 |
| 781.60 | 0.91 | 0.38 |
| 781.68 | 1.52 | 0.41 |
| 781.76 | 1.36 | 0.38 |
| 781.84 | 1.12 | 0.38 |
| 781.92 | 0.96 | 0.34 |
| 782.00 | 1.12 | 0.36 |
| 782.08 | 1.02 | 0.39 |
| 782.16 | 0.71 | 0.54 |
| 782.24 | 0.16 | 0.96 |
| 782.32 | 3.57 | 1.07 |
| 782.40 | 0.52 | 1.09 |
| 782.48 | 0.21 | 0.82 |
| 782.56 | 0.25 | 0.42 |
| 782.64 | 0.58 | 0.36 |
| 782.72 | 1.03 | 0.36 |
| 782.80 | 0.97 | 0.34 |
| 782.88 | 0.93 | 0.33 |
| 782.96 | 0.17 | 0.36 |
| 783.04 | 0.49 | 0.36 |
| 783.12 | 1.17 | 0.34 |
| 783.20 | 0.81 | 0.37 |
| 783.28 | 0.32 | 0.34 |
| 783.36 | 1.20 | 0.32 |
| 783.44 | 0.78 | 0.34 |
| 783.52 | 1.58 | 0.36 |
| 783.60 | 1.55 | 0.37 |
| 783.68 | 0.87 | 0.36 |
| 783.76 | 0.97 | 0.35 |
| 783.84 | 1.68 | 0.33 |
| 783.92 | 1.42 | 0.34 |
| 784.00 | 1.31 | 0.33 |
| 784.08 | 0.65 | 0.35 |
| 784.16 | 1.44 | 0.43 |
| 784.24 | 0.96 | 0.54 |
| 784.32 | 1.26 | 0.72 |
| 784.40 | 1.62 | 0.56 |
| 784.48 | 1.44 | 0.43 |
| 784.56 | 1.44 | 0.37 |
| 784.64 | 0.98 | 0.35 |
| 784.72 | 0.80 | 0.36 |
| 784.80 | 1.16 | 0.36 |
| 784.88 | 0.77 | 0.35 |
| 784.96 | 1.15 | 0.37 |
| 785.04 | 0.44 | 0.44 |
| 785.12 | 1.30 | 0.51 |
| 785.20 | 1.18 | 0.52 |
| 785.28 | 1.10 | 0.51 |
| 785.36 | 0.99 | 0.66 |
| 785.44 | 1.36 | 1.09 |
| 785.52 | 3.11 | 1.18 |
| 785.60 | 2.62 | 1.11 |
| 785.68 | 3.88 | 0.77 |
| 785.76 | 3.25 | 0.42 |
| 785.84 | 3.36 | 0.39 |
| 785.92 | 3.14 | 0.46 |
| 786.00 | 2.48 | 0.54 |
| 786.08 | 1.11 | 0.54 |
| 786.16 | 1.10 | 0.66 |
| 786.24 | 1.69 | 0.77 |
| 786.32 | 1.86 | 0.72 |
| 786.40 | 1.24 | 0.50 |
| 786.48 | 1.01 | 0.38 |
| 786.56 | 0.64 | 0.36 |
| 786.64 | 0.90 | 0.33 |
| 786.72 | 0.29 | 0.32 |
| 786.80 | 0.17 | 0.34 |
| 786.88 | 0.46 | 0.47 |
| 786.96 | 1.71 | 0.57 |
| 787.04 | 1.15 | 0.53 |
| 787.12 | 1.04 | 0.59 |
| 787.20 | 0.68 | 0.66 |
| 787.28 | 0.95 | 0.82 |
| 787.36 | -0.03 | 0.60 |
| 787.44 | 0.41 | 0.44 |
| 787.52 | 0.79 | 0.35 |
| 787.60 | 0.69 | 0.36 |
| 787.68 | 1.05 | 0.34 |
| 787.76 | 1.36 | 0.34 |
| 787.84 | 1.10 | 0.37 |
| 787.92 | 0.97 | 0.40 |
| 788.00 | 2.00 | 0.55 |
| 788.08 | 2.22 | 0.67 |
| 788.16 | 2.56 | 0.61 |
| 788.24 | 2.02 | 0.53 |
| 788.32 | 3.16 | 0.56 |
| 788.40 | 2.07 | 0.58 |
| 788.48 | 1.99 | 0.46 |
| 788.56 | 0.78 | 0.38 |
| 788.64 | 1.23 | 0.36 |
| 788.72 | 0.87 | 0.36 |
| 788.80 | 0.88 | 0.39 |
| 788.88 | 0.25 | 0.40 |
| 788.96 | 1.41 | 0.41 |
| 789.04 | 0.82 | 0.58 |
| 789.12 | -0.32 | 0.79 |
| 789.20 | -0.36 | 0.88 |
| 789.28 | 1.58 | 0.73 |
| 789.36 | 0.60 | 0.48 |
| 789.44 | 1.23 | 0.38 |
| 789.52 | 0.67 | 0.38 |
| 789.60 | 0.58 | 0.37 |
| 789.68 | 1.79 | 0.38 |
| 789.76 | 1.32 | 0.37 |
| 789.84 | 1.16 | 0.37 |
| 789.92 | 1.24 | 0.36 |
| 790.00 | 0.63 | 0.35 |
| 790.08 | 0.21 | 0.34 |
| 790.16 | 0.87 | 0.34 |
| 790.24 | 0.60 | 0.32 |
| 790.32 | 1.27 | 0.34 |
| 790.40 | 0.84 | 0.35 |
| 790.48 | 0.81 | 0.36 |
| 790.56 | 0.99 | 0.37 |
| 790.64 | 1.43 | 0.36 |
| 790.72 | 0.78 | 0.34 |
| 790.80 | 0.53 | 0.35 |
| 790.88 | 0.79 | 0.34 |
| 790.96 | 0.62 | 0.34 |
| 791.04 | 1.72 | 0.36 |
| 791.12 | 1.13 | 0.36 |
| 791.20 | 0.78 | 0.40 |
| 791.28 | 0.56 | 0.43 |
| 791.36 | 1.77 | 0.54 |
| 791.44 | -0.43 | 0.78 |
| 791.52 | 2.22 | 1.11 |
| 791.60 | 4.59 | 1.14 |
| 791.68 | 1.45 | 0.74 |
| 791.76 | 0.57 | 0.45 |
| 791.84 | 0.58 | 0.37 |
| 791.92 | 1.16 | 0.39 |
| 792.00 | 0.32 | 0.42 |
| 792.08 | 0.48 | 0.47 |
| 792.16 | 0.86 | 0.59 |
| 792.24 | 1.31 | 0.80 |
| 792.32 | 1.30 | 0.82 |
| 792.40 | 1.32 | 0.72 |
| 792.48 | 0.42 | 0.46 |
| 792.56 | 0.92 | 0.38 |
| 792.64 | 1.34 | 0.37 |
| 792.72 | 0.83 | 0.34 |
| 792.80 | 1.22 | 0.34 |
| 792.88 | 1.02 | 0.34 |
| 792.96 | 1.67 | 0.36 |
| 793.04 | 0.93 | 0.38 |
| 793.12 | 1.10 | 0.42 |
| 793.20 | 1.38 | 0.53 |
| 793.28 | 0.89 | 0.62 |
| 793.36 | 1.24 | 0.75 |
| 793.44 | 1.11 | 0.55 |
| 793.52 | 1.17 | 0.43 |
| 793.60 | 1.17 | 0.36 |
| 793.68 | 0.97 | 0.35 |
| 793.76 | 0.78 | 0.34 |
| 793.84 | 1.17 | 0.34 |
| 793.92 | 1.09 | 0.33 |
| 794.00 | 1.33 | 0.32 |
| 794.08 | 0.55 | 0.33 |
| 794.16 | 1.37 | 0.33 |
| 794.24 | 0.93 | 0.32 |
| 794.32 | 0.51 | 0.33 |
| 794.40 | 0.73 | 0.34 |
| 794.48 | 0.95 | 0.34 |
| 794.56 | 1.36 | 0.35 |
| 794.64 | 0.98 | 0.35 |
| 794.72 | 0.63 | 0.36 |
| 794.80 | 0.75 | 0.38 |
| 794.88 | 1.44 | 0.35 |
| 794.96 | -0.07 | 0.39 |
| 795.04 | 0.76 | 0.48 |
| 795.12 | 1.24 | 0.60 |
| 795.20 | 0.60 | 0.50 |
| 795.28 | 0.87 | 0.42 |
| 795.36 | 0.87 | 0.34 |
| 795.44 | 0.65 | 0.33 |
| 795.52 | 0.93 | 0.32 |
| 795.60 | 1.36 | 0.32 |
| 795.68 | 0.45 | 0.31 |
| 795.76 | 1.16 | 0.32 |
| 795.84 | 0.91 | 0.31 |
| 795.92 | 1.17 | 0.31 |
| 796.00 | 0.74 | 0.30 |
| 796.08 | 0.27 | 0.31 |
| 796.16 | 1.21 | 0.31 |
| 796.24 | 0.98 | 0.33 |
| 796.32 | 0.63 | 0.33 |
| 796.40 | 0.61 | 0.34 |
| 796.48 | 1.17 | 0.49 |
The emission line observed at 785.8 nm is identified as H-alpha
